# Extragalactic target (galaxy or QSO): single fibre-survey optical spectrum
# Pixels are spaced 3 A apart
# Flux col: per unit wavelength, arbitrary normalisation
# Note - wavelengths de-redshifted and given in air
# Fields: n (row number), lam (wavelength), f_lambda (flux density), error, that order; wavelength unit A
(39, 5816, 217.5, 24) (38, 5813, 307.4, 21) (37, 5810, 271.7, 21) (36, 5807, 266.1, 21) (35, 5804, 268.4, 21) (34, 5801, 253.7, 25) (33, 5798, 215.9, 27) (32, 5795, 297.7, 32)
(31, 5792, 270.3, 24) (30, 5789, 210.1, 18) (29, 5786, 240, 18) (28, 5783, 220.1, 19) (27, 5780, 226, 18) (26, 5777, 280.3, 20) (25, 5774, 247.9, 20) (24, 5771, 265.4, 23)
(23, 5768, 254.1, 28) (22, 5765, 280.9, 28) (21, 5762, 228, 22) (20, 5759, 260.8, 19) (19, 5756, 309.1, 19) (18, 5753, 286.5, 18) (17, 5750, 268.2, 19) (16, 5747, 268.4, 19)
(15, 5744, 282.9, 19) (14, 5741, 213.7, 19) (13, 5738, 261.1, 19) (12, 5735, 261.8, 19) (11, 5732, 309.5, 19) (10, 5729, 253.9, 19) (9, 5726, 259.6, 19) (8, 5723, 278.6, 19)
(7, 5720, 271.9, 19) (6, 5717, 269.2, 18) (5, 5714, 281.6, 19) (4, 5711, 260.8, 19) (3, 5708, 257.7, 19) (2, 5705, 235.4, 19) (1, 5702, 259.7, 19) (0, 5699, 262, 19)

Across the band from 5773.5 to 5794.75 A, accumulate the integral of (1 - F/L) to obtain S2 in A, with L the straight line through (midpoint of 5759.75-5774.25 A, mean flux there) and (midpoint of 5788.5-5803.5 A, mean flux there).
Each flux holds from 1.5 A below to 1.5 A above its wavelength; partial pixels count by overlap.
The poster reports 0.8 A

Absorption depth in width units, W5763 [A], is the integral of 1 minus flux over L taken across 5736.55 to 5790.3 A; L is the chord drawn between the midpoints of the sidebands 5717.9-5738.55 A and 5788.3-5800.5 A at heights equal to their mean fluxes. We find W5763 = 1.0 A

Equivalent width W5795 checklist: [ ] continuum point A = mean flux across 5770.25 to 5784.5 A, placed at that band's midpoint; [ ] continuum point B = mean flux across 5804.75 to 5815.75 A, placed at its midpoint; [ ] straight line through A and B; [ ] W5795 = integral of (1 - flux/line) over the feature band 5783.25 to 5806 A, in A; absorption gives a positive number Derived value 1.0 A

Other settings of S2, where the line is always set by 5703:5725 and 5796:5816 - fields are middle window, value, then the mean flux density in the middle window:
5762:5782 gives 0.5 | 256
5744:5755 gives -0.6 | 277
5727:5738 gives -0.3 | 272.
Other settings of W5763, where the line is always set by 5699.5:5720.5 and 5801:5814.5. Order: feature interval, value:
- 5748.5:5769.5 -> -0.07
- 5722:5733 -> -0.39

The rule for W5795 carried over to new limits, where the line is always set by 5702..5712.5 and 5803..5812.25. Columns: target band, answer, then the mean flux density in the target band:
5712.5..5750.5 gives -1.6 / 268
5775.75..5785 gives 0.9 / 241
